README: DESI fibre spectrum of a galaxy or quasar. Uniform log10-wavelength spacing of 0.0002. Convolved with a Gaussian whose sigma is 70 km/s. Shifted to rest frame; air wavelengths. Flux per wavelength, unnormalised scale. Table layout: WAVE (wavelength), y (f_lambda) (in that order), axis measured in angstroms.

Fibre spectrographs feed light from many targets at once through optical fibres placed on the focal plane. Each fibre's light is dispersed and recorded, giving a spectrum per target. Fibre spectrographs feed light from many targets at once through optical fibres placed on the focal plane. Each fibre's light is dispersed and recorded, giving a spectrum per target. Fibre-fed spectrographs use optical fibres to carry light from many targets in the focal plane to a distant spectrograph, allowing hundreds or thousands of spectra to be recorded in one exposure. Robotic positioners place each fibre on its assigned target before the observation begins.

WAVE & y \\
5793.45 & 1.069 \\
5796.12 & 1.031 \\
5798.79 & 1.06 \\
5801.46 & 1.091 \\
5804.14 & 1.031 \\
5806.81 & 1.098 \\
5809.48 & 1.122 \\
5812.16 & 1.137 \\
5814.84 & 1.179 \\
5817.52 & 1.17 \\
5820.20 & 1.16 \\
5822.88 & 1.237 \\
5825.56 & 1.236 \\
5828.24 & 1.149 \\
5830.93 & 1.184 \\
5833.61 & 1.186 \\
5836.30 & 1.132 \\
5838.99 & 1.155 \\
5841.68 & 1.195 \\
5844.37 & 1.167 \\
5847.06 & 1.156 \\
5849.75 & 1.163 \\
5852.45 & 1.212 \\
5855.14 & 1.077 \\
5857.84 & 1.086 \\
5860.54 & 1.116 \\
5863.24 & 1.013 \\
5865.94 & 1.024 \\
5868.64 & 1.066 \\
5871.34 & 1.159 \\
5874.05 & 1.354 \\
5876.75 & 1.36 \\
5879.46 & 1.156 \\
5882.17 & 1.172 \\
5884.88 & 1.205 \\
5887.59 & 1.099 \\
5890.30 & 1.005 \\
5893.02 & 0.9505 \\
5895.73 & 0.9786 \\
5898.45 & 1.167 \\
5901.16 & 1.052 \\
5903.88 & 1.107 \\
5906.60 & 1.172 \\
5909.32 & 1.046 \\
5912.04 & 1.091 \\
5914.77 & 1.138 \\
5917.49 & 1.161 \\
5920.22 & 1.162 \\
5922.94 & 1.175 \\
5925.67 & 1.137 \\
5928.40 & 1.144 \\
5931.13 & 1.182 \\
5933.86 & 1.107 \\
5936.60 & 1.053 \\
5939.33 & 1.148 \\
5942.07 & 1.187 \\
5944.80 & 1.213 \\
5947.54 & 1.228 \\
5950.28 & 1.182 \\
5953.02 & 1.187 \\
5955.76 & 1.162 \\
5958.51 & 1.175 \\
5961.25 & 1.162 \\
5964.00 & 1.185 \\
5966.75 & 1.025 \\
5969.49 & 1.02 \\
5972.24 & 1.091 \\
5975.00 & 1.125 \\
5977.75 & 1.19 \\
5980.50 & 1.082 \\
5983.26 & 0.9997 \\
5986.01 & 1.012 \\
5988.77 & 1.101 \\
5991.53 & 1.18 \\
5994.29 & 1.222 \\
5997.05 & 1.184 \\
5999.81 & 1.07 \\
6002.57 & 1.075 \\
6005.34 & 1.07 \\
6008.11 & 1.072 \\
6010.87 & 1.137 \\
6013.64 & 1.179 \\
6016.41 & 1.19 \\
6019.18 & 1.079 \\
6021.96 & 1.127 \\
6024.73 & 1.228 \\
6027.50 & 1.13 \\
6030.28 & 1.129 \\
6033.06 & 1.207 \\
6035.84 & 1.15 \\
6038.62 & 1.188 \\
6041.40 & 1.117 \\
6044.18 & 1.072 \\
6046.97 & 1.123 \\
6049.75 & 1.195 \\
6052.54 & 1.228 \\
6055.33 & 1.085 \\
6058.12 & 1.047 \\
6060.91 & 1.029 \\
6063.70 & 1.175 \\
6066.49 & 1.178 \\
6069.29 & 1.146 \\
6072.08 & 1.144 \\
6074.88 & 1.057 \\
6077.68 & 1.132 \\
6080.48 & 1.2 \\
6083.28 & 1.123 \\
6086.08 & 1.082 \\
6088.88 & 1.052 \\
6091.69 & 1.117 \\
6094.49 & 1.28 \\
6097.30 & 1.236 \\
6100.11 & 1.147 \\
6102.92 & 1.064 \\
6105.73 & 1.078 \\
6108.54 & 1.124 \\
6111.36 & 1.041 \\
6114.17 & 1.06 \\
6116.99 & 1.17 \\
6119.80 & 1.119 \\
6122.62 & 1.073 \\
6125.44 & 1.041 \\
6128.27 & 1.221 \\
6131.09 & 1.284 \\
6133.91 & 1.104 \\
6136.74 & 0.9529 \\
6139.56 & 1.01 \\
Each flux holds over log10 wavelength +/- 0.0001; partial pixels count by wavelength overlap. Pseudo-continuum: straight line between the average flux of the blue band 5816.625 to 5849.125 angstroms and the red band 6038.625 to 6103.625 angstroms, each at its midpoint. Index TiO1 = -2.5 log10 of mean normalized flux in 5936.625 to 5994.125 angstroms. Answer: 0.02 mag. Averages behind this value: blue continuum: 1.18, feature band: 1.13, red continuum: 1.13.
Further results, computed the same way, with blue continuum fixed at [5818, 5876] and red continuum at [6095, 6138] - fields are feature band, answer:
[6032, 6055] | -0.026 mag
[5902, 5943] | 0.013 mag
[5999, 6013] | 0.042 mag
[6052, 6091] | 0.007 mag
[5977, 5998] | 0.018 mag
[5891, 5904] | 0.105 mag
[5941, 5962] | -0.043 mag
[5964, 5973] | 0.074 mag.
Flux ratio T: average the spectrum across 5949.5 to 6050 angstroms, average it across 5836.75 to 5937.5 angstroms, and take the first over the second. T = 1.0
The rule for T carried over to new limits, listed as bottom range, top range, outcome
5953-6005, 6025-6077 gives 1.02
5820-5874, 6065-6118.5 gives 0.98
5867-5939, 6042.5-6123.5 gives 0.99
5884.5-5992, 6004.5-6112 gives 1.01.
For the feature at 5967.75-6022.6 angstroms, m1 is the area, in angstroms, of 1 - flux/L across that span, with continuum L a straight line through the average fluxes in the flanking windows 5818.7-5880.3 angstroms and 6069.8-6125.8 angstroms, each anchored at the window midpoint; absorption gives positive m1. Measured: 1.3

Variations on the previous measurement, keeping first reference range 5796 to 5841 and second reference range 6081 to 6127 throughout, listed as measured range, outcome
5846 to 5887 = -0.6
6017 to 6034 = -0.4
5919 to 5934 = -0.3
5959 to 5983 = 0.4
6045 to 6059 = -0.2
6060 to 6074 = -0.2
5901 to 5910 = 0.2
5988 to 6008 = 0.0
